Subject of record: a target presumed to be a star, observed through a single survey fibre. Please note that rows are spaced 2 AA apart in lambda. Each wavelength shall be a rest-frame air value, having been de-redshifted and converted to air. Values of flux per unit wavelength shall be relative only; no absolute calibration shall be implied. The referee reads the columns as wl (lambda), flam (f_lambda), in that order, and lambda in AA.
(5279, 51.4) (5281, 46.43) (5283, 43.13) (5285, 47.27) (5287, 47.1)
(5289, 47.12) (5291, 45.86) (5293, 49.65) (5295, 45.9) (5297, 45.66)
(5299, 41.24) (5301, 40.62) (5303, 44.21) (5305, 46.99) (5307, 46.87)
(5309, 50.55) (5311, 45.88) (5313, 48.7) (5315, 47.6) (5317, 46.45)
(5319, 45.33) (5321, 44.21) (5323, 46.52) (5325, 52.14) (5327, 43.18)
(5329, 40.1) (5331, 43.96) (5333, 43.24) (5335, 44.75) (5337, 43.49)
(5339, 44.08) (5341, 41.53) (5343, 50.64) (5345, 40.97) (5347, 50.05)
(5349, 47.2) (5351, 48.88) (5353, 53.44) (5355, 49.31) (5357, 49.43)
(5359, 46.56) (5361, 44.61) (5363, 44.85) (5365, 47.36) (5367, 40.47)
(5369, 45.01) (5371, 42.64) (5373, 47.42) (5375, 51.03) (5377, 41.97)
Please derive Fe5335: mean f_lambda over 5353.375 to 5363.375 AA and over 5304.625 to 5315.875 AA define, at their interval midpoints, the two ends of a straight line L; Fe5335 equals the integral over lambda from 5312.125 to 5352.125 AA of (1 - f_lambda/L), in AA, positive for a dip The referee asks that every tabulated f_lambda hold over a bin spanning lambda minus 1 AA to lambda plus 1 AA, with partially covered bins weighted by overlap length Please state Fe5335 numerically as 1.7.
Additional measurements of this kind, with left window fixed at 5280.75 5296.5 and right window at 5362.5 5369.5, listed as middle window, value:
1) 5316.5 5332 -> 0.1 AA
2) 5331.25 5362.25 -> -1.1 AA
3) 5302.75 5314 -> -0.3 AA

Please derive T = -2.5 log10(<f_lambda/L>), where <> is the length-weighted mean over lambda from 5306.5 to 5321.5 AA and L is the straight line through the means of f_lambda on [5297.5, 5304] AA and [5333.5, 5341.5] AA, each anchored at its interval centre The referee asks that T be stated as -0.104 mag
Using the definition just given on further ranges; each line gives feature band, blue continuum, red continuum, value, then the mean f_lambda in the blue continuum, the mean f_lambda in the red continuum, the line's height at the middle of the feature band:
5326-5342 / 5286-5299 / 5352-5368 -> 0.09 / 46.4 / 47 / 46.8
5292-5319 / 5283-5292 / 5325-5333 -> -0.02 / 46.4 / 43.7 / 45.3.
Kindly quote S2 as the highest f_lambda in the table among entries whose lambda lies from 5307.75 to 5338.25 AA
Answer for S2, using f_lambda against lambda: 52.14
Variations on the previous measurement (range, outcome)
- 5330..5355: 53.44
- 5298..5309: 50.55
